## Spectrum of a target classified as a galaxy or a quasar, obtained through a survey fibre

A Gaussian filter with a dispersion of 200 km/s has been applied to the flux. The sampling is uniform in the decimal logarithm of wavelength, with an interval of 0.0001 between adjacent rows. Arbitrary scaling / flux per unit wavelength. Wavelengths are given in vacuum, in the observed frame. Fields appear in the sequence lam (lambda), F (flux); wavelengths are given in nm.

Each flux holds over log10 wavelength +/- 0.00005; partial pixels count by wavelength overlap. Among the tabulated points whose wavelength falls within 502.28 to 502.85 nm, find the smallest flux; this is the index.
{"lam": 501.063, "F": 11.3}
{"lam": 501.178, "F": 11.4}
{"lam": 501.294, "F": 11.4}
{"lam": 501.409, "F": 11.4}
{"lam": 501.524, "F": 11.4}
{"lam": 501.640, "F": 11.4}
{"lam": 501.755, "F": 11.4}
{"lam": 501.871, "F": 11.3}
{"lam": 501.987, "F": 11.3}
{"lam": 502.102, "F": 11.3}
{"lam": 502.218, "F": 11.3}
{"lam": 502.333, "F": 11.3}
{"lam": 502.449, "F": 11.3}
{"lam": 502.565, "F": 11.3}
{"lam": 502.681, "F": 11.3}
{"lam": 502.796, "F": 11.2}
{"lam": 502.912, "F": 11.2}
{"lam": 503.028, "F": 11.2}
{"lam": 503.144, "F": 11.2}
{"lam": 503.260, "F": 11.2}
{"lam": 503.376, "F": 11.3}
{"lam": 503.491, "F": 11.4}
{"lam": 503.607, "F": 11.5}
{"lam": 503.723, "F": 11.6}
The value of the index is 11.2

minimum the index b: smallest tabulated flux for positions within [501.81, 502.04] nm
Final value 11.3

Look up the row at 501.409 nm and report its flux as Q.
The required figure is 11.4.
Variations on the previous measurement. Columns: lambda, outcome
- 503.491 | 11.4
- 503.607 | 11.5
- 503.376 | 11.3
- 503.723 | 11.6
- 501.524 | 11.4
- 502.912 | 11.2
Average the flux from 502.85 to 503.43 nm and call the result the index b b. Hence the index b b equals 11.2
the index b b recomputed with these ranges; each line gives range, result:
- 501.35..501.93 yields 11.4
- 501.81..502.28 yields 11.3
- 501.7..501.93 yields 11.3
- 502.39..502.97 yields 11.3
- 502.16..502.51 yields 11.3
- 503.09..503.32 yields 11.2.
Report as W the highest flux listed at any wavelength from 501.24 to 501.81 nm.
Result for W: 11.4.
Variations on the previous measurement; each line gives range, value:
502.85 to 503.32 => 11.2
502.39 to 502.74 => 11.3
